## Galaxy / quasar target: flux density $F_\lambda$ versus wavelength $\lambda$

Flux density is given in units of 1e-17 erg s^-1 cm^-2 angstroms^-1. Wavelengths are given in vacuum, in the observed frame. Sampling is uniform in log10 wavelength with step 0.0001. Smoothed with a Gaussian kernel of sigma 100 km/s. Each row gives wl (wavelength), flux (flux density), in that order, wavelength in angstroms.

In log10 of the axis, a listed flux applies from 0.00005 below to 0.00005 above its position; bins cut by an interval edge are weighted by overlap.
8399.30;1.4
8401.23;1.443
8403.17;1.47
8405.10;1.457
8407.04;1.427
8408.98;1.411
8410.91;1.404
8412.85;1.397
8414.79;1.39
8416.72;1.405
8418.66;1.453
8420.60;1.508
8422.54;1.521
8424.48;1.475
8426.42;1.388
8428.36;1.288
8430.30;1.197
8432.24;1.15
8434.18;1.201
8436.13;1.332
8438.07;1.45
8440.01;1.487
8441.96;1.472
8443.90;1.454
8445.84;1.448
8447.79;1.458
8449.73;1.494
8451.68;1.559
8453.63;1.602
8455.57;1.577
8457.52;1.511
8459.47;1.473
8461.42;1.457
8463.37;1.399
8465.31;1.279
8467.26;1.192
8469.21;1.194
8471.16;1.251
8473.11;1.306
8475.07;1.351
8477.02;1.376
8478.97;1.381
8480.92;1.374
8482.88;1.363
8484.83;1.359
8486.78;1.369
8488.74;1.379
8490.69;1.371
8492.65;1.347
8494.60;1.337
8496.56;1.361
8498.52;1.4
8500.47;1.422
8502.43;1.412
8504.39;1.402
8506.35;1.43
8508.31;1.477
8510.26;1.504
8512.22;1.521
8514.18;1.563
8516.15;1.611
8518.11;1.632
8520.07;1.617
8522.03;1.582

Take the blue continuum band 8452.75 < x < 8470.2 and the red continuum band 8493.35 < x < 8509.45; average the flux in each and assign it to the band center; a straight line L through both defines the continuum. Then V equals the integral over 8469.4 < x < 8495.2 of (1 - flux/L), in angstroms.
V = 1.1 angstroms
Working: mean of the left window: 1.41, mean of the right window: 1.41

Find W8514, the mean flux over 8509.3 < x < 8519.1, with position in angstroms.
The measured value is 1.57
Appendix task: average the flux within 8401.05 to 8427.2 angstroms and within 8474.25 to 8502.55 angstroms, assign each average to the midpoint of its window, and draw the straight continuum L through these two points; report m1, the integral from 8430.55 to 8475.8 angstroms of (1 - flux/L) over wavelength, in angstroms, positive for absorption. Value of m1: 0.4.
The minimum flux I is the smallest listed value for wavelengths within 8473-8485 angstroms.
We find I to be 1.306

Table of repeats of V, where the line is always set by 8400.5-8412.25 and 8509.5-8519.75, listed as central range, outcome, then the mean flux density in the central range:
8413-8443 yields 1.61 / 1.38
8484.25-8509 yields 2.53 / 1.39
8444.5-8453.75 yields -0.09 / 1.5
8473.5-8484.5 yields 1.15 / 1.36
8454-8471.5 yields 1.41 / 1.38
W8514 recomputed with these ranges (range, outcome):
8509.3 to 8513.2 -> 1.51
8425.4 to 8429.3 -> 1.34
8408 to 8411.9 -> 1.41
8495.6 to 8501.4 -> 1.4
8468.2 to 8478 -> 1.29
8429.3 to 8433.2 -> 1.18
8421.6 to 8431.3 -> 1.37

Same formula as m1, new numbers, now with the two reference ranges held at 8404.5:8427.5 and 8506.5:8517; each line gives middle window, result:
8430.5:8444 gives 1.0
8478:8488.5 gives 0.9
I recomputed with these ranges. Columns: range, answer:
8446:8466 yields 1.279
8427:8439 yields 1.15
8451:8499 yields 1.192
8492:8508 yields 1.337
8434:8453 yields 1.201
